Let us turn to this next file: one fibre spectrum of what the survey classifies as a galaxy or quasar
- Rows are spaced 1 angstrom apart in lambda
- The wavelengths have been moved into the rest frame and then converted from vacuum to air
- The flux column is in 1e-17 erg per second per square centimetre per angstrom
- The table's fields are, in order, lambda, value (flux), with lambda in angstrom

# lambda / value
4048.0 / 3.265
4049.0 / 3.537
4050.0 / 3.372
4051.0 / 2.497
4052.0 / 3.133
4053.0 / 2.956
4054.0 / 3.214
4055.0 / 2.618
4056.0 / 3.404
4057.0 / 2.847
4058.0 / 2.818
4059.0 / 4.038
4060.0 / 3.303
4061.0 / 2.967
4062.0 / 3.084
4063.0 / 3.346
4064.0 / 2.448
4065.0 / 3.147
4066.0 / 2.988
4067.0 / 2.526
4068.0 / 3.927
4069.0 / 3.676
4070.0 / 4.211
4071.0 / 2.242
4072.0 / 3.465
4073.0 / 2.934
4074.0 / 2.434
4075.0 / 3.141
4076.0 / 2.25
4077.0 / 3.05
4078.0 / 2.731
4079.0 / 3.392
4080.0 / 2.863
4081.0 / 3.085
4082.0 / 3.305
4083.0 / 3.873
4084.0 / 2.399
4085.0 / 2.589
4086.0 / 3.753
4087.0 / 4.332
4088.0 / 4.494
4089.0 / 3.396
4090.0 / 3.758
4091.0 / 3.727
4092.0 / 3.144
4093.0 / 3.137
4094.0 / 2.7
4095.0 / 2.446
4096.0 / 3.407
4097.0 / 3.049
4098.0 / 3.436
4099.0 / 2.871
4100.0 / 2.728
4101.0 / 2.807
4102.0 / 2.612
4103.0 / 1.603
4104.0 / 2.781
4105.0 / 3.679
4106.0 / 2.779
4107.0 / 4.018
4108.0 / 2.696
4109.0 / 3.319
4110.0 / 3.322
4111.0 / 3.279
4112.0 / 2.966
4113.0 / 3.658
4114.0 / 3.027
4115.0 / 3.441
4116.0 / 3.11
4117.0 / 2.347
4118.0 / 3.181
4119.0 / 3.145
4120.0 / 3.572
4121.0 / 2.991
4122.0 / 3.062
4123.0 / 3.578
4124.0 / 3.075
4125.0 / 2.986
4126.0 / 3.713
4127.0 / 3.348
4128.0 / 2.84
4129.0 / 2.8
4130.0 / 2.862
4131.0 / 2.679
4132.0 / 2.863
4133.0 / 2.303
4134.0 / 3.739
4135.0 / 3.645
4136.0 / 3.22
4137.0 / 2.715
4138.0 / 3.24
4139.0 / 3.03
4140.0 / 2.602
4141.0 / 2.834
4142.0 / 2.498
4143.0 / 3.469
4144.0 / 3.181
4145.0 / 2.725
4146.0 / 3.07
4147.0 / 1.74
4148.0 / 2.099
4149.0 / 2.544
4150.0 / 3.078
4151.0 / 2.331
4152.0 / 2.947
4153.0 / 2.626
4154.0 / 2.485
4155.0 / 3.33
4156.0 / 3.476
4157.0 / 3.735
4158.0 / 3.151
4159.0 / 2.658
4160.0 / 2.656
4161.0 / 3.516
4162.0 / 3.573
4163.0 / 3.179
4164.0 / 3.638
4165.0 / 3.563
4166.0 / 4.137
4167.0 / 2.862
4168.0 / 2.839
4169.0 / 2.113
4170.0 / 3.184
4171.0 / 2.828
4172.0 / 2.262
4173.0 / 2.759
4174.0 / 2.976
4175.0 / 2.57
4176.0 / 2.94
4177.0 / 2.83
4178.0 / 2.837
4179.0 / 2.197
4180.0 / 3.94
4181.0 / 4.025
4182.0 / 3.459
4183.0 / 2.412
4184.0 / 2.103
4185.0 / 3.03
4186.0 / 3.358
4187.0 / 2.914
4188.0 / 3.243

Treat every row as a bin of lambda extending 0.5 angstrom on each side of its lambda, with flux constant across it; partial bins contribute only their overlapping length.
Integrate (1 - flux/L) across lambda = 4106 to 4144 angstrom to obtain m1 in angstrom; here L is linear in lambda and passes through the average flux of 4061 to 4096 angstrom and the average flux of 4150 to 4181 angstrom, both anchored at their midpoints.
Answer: -0.2 angstrom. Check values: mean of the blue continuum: 3.18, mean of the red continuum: 3.02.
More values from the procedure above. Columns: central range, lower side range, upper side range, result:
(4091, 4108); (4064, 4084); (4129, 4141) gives 0.4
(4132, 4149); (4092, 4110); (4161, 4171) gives 1.4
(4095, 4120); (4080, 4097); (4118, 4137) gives 1.4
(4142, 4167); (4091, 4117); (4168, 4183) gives -0.7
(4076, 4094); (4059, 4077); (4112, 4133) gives -1.3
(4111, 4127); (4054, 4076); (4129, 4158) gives -1.3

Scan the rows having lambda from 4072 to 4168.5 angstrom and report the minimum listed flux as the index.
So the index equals 1.603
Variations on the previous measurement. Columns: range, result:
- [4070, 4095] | 2.242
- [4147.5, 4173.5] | 2.099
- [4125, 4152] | 1.74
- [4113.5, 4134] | 2.303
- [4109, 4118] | 2.347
